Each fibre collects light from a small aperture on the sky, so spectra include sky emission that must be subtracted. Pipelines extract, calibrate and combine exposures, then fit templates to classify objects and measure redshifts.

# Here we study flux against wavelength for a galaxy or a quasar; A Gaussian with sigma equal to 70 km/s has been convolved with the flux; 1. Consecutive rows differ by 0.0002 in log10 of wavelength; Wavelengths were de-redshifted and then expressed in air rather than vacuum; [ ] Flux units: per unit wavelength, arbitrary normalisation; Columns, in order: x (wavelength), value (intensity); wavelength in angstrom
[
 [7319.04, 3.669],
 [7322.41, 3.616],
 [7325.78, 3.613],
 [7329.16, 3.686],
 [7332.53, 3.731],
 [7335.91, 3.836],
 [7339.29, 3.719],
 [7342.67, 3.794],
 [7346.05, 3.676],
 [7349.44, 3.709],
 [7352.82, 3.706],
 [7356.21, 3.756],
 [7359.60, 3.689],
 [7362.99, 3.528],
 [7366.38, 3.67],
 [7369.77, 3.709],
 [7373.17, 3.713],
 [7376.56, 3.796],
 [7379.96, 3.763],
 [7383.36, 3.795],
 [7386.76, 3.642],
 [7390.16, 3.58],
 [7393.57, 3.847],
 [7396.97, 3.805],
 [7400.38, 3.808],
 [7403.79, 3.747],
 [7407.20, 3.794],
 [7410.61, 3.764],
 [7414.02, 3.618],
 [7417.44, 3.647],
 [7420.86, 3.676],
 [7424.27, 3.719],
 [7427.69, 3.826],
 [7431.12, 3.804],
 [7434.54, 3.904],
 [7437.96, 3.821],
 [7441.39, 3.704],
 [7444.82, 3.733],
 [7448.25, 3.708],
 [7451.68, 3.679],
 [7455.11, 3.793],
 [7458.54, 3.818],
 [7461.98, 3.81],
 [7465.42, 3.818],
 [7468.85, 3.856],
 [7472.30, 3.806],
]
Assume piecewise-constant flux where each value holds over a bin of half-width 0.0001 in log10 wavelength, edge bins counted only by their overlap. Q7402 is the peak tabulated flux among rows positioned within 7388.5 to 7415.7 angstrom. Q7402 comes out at 3.847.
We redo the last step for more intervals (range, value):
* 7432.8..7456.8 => 3.904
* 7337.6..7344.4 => 3.794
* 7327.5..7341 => 3.836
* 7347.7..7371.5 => 3.756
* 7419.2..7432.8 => 3.826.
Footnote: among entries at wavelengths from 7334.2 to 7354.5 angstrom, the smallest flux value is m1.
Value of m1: 3.676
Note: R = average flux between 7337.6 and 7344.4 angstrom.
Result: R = 3.76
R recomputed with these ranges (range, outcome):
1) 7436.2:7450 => 3.74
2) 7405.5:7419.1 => 3.71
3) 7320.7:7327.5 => 3.61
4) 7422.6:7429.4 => 3.77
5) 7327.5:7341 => 3.74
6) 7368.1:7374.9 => 3.71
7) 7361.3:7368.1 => 3.6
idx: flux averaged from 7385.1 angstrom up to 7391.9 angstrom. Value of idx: 3.61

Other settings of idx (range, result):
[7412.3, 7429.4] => 3.7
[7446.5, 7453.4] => 3.7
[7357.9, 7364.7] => 3.61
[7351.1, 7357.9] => 3.73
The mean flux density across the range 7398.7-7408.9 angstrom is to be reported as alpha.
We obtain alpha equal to 3.78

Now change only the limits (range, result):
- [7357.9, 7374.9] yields 3.66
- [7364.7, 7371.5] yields 3.69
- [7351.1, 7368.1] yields 3.67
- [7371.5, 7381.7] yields 3.76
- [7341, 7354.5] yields 3.72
